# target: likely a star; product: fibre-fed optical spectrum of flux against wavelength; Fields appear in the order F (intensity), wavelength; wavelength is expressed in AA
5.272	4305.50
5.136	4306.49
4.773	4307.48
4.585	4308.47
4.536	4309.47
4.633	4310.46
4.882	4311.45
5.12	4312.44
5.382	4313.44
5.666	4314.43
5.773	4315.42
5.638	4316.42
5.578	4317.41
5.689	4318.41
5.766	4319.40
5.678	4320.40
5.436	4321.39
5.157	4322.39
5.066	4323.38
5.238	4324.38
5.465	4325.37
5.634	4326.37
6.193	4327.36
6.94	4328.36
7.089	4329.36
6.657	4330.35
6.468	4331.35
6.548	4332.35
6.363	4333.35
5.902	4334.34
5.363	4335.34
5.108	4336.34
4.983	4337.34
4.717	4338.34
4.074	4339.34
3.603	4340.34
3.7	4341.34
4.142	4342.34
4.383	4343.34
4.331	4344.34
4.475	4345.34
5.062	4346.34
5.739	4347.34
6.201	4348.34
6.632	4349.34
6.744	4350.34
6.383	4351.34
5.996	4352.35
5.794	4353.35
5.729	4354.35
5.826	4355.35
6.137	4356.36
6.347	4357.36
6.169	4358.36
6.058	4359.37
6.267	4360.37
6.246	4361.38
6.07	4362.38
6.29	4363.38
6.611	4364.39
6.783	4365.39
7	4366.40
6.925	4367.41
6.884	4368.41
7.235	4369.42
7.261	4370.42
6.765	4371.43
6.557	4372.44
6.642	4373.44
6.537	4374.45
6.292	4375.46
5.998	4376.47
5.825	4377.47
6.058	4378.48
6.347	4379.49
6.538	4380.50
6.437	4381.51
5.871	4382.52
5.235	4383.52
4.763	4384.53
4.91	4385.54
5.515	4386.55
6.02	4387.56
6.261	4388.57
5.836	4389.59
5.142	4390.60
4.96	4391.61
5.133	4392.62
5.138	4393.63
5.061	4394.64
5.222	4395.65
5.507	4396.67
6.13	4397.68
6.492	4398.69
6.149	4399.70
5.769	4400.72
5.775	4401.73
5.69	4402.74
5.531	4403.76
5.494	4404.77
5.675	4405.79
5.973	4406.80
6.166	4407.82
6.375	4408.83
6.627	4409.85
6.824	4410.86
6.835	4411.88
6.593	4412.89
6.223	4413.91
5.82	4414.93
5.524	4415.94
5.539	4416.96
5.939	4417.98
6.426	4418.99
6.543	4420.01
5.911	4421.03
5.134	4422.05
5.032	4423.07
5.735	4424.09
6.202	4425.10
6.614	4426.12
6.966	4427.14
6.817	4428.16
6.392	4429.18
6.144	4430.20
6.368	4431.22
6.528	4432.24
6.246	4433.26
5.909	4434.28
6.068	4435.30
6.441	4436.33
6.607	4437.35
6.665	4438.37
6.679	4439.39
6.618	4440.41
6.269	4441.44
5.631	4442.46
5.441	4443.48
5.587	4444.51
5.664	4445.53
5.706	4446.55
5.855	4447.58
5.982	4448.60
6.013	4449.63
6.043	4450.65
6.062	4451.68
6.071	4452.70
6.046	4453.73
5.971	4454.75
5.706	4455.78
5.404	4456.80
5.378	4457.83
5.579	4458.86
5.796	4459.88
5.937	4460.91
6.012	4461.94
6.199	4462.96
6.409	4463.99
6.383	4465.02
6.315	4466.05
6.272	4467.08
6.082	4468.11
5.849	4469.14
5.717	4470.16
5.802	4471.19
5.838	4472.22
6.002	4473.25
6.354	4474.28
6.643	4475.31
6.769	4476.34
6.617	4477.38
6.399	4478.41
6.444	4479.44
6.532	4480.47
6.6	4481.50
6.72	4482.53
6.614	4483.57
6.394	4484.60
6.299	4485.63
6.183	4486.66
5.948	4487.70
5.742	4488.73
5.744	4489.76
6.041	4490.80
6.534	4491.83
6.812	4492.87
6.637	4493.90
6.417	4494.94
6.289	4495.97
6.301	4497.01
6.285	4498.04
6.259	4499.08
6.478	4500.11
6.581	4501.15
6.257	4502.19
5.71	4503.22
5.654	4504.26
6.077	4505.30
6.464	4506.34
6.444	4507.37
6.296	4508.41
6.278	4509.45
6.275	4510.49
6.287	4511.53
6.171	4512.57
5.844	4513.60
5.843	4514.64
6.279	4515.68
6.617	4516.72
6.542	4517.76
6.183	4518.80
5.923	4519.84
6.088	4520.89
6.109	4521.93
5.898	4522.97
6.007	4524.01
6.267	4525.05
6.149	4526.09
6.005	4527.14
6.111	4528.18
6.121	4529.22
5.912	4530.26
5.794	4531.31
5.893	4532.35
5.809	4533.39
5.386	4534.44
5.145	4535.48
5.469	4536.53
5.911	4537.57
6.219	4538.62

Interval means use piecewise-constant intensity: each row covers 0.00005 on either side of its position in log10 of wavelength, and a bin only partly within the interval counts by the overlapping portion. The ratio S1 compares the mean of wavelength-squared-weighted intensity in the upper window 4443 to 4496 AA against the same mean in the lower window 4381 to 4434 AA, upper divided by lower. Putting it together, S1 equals 1.1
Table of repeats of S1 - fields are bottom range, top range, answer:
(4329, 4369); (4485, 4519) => 1.15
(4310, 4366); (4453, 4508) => 1.17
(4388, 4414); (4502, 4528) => 1.10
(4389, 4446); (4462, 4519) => 1.08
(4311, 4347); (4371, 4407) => 1.11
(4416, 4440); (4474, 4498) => 1.06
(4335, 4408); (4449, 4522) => 1.12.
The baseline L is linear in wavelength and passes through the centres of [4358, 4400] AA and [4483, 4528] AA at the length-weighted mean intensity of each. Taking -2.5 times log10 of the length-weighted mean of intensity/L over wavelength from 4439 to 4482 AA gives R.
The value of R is 0.02 mag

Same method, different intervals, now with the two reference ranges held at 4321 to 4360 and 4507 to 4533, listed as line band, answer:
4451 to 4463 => 0.02 mag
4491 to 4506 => -0.04 mag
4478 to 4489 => -0.06 mag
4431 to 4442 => -0.09 mag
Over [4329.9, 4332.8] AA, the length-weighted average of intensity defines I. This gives 6.54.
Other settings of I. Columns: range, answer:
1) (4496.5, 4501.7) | 6.38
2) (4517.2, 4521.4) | 6.18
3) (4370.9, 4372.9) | 6.65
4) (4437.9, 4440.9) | 6.66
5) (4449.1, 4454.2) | 6.04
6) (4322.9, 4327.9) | 5.53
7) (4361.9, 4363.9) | 6.18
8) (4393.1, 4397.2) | 5.24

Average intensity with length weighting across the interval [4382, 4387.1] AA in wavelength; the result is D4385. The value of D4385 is 5.28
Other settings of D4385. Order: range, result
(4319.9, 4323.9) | 5.33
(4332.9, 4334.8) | 6.16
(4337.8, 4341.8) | 4.03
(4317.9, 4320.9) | 5.71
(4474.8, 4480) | 6.57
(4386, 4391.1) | 5.74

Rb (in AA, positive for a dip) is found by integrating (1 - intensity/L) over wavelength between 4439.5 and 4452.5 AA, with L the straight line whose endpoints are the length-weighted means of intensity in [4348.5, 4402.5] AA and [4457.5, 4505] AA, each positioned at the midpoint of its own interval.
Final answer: 0.50 AA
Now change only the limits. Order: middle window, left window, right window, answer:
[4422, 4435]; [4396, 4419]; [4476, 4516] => -0.2 AA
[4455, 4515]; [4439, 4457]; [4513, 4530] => -1.6 AA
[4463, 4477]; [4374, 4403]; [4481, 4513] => -0.1 AA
